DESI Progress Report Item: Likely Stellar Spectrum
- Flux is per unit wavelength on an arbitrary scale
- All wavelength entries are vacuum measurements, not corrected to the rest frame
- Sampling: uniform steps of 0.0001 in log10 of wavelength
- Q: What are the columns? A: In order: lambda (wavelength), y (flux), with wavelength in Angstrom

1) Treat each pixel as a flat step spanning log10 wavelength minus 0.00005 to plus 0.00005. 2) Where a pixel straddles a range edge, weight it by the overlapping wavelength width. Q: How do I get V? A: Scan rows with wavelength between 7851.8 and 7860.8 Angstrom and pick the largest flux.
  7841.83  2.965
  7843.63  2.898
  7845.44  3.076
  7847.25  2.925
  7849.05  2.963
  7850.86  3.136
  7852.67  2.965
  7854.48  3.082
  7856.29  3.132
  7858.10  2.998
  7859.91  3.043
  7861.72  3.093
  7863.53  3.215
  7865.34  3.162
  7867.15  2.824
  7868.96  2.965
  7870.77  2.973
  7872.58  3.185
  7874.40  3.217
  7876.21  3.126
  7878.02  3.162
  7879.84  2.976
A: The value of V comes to 3.132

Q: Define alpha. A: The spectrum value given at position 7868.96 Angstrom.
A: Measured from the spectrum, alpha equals 2.965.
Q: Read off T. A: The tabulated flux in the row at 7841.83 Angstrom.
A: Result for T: 2.965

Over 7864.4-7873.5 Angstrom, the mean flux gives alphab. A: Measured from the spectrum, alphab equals 3.02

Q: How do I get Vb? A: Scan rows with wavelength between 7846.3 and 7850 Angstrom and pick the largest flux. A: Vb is 2.963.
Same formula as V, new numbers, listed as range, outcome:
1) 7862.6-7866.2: 3.215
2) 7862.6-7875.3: 3.217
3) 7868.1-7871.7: 2.973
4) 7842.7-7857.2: 3.136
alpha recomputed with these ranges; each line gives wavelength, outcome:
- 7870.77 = 2.973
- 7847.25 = 2.925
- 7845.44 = 3.076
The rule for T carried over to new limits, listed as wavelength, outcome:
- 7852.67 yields 2.965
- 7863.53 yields 3.215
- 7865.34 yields 3.162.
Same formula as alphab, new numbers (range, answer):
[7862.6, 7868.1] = 3.07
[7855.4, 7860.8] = 3.06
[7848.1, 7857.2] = 3.05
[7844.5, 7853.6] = 3.01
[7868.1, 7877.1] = 3.09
